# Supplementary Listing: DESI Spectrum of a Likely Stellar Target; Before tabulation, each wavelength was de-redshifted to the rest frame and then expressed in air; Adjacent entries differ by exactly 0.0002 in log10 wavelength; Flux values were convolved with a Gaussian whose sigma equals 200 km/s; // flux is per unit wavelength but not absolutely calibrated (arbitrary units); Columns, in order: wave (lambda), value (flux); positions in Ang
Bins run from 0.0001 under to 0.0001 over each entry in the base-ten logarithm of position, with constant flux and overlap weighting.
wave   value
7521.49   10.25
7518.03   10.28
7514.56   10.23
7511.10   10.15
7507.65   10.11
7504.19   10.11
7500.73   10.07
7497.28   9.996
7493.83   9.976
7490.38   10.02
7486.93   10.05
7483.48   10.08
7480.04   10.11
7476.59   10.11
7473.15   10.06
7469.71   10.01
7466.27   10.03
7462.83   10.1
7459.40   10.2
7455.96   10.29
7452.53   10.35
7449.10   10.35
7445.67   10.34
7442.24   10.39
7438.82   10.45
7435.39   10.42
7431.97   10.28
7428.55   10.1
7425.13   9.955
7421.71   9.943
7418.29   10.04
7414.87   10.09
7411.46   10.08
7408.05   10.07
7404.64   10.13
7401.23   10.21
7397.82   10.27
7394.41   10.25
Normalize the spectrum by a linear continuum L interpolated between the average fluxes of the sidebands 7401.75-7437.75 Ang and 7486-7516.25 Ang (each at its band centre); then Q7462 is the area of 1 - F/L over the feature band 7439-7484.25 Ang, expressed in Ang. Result -0.4 Ang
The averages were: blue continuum 10.1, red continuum 10.1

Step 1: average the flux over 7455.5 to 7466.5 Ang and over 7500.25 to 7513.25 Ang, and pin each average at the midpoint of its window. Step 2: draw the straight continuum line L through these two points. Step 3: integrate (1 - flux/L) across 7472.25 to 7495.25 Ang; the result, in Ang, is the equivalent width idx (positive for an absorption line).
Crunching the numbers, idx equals 0.2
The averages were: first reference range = 10.2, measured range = 10.1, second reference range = 10.1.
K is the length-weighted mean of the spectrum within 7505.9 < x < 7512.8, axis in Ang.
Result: 10.1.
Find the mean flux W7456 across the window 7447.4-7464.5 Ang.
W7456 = 10.3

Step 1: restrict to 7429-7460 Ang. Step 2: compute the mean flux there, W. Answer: 10.3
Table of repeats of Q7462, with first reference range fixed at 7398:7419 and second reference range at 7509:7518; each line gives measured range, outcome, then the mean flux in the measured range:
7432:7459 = -0.55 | 10.4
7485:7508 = 0.33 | 10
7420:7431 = 0.12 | 10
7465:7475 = 0.13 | 10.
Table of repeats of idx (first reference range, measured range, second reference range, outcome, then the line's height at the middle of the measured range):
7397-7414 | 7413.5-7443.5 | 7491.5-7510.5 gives -0.18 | 10.1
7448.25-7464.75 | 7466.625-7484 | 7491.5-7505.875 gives 0.15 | 10.2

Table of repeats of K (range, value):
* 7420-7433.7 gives 10.1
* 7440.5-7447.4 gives 10.4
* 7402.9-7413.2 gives 10.1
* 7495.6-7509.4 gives 10.1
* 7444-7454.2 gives 10.3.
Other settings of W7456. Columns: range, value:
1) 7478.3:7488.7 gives 10.1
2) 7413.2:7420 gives 10.1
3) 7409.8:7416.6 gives 10.1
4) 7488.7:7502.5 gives 10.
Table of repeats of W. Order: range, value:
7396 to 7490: 10.2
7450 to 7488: 10.1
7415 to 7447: 10.2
